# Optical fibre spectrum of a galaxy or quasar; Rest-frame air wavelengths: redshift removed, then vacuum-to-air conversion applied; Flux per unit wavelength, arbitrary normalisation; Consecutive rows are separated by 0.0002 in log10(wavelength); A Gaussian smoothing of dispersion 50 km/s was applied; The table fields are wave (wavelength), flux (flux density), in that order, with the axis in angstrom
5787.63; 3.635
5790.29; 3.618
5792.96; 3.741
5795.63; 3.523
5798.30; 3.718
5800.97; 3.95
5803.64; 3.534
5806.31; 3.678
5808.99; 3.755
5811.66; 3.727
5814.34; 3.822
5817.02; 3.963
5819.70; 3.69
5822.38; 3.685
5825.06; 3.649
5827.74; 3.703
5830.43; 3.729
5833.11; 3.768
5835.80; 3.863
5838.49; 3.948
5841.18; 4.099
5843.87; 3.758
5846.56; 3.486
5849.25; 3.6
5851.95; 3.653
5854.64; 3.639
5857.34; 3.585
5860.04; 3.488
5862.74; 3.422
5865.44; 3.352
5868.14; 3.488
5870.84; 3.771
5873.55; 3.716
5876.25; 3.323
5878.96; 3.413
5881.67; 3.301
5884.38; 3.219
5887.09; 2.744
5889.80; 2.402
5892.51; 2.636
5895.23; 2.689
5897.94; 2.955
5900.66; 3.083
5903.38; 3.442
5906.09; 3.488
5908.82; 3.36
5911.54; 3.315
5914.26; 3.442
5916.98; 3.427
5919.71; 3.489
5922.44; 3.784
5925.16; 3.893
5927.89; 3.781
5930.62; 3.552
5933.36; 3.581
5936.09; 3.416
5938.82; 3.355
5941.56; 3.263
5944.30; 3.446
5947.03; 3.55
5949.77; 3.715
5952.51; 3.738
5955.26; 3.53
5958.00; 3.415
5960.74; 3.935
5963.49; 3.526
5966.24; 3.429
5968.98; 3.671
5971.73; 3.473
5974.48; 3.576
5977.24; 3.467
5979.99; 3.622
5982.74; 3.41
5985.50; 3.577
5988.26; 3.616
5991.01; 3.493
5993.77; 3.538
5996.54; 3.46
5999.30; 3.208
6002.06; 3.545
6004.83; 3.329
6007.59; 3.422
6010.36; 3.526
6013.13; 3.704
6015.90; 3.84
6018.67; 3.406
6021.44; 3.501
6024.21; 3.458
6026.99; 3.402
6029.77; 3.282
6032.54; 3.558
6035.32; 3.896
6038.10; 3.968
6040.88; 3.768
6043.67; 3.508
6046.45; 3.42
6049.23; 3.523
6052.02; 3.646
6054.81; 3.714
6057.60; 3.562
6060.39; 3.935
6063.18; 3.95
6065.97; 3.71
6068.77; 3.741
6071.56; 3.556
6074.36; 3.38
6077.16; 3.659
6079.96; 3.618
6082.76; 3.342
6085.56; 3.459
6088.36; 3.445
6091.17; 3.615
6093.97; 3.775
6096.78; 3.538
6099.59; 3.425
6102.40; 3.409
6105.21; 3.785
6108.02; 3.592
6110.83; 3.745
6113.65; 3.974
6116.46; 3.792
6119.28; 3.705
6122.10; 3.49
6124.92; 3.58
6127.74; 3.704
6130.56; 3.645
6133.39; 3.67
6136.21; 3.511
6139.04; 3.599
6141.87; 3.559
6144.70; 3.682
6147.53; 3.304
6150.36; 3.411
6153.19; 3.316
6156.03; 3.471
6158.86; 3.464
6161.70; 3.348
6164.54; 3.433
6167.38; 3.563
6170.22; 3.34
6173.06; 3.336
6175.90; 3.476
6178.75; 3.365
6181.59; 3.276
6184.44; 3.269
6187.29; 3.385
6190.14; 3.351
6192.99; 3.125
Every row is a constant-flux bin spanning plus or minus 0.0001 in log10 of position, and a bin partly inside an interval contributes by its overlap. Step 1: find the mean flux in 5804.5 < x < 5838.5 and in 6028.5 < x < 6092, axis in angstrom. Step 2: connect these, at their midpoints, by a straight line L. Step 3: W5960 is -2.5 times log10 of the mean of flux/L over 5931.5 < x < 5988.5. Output 0.04 mag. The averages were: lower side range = 3.76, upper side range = 3.62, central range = 3.54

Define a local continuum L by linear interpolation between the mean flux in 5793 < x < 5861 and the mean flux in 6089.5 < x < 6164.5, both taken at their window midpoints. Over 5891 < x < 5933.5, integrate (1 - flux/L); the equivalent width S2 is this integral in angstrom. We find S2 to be 3.7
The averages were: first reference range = 3.72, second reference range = 3.58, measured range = 3.36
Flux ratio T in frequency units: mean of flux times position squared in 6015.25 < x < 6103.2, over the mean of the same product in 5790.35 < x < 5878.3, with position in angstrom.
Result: 1.05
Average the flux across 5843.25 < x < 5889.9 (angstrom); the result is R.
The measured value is 3.43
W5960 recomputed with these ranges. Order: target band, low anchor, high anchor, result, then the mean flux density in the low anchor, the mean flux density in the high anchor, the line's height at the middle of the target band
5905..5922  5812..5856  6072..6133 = 0.082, 3.75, 3.6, 3.71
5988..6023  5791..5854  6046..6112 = 0.043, 3.74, 3.61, 3.65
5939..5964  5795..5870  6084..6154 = 0.027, 3.69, 3.59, 3.65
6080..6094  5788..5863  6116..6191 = 0.004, 3.71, 3.48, 3.53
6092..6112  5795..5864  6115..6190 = -0.027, 3.71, 3.49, 3.52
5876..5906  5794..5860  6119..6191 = 0.210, 3.73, 3.47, 3.68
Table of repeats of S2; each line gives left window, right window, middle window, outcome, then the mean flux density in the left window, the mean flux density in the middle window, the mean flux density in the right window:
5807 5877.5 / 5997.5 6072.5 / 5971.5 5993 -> 0.5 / 3.68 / 3.53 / 3.6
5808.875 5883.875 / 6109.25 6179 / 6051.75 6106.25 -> -0.7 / 3.65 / 3.61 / 3.54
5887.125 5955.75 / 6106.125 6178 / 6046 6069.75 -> -1.5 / 3.36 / 3.7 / 3.55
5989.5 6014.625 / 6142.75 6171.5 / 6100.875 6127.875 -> -1.8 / 3.47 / 3.68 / 3.44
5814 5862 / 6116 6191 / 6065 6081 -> -0.3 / 3.72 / 3.61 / 3.48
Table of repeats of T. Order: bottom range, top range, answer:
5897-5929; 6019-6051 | 1.07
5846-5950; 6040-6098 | 1.13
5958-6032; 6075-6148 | 1.07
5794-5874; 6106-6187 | 1.06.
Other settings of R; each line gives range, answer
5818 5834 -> 3.71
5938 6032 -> 3.51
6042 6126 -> 3.62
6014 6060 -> 3.6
